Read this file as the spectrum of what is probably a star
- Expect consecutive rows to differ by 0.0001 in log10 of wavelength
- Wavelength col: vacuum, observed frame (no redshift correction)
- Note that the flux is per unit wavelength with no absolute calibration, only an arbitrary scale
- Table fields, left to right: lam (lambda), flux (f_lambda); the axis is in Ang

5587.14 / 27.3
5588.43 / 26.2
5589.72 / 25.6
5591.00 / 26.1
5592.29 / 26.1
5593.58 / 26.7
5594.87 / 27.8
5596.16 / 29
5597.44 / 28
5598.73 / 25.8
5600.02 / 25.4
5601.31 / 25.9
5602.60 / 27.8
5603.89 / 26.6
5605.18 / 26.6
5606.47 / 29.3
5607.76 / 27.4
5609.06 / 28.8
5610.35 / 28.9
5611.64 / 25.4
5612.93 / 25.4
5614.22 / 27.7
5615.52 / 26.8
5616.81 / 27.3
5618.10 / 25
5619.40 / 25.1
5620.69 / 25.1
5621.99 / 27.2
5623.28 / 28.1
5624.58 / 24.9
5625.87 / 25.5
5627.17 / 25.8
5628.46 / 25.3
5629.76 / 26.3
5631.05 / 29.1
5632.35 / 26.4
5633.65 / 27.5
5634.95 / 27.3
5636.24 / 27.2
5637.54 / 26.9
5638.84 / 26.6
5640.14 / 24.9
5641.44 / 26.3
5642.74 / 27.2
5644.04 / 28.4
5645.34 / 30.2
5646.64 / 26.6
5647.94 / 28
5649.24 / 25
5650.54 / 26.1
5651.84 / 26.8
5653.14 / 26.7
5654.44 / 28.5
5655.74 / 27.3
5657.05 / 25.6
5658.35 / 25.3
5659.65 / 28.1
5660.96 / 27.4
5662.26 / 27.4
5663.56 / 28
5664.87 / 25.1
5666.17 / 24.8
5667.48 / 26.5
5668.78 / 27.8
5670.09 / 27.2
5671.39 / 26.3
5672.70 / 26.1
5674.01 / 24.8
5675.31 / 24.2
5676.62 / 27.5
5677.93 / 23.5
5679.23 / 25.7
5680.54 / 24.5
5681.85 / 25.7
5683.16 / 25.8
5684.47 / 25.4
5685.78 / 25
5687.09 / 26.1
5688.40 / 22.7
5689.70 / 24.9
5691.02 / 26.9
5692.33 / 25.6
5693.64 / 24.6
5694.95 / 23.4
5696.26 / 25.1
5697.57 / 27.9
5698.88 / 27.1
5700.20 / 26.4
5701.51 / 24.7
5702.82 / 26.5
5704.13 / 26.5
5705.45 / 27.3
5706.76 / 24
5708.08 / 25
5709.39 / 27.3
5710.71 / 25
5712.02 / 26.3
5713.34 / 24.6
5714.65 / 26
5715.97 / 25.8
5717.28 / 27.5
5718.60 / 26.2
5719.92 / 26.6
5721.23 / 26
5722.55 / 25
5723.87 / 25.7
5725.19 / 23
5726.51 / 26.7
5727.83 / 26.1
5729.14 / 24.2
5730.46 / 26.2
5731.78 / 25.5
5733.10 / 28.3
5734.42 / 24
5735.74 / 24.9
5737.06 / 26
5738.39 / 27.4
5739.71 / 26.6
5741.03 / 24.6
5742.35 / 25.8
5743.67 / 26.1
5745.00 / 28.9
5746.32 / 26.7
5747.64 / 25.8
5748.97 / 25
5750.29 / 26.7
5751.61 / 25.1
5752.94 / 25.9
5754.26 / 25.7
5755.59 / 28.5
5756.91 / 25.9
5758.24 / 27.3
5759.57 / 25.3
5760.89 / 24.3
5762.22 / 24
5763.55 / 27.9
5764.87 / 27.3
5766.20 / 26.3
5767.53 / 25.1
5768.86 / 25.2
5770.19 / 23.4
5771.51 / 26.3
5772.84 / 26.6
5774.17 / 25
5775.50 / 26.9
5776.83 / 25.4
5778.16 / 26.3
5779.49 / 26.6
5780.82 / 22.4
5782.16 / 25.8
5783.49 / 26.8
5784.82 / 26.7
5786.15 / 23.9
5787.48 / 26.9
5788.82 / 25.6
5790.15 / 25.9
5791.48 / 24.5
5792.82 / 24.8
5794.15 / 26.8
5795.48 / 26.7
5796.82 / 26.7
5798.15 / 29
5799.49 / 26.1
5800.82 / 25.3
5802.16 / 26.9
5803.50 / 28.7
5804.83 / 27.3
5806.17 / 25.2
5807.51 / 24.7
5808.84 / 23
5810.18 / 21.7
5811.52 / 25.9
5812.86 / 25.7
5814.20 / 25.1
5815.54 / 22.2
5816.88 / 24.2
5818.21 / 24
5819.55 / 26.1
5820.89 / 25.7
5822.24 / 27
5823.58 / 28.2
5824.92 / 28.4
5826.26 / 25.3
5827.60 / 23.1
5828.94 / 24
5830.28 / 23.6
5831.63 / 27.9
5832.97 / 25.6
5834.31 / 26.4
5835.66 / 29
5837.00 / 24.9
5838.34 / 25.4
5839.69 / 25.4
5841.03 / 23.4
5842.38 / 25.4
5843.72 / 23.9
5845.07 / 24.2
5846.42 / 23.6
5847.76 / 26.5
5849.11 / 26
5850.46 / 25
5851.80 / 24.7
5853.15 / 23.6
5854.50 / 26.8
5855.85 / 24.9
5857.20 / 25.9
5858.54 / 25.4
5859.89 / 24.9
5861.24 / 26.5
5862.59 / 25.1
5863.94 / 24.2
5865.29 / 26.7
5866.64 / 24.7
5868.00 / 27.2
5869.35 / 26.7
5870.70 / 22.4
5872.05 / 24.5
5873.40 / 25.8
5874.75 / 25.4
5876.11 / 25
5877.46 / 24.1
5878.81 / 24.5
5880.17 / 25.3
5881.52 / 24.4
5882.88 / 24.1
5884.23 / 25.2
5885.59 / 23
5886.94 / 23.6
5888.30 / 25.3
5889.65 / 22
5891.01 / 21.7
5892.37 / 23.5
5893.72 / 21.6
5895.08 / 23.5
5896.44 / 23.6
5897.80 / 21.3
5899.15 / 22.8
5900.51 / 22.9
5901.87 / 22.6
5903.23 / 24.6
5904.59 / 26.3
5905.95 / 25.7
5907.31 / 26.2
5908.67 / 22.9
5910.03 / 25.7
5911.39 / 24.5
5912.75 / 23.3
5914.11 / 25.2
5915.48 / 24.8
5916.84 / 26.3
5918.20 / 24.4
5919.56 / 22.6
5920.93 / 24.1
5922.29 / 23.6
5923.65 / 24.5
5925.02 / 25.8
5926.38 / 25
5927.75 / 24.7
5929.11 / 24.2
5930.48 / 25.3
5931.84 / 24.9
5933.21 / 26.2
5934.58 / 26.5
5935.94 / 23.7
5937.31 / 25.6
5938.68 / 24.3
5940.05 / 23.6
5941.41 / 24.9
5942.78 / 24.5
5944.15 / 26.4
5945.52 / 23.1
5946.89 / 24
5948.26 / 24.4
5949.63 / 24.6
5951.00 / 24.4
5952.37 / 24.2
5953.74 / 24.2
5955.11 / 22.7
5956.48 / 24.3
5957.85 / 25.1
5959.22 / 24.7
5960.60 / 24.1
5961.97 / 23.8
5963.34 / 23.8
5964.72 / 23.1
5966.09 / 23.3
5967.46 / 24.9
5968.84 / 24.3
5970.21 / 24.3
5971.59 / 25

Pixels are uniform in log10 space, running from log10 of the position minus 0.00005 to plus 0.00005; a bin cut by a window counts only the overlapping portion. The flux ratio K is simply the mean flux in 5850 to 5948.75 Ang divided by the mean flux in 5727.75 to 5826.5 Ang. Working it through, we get 0.95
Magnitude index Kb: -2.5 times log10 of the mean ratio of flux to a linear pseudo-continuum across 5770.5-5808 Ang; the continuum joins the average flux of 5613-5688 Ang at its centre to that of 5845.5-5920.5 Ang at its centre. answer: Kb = -0.032 mag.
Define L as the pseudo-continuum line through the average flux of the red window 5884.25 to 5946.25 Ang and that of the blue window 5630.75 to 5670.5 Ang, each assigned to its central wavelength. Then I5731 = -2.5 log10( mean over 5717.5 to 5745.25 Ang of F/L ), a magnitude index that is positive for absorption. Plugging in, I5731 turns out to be 0.011 mag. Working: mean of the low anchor 26.9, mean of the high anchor 24.3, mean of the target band 25.9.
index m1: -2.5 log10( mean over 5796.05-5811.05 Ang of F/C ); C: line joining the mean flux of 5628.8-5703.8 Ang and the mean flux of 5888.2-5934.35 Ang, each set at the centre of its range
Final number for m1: -0.03 mag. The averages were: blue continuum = 26.3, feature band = 25.9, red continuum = 24.2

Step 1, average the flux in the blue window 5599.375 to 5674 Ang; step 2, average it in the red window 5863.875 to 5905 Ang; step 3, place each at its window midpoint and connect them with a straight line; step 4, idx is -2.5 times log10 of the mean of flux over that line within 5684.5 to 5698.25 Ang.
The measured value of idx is 0.04 mag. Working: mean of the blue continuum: 26.8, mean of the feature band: 25.2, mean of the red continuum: 24.1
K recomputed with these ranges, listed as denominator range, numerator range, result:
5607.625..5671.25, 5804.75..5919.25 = 0.93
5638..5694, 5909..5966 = 0.93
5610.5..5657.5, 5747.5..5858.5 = 0.96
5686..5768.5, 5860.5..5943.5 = 0.95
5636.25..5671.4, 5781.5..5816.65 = 0.96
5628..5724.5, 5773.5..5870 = 0.98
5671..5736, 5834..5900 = 0.96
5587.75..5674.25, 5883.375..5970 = 0.91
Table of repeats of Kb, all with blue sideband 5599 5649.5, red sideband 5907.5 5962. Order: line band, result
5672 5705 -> 0.036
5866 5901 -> 0.041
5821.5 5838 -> -0.033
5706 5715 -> 0.030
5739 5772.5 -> -0.006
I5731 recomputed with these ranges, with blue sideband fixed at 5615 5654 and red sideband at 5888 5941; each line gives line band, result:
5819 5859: -0.03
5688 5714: 0.02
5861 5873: -0.03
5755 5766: -0.03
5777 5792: -0.01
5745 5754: -0.02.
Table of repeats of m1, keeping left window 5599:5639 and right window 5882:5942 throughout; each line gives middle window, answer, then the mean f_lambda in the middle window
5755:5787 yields -0.02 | 25.8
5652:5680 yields 0.00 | 26.4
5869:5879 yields -0.01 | 24.8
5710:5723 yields 0.00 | 25.9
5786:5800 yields -0.04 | 26.2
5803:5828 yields -0.01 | 25.3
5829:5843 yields -0.03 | 25.6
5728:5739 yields 0.00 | 25.8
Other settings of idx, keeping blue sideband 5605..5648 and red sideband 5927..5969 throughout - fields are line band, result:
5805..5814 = 0.04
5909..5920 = 0.00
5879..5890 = 0.03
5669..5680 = 0.03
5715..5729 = 0.01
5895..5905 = 0.06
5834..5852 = 0.00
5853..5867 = -0.01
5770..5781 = 0.00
